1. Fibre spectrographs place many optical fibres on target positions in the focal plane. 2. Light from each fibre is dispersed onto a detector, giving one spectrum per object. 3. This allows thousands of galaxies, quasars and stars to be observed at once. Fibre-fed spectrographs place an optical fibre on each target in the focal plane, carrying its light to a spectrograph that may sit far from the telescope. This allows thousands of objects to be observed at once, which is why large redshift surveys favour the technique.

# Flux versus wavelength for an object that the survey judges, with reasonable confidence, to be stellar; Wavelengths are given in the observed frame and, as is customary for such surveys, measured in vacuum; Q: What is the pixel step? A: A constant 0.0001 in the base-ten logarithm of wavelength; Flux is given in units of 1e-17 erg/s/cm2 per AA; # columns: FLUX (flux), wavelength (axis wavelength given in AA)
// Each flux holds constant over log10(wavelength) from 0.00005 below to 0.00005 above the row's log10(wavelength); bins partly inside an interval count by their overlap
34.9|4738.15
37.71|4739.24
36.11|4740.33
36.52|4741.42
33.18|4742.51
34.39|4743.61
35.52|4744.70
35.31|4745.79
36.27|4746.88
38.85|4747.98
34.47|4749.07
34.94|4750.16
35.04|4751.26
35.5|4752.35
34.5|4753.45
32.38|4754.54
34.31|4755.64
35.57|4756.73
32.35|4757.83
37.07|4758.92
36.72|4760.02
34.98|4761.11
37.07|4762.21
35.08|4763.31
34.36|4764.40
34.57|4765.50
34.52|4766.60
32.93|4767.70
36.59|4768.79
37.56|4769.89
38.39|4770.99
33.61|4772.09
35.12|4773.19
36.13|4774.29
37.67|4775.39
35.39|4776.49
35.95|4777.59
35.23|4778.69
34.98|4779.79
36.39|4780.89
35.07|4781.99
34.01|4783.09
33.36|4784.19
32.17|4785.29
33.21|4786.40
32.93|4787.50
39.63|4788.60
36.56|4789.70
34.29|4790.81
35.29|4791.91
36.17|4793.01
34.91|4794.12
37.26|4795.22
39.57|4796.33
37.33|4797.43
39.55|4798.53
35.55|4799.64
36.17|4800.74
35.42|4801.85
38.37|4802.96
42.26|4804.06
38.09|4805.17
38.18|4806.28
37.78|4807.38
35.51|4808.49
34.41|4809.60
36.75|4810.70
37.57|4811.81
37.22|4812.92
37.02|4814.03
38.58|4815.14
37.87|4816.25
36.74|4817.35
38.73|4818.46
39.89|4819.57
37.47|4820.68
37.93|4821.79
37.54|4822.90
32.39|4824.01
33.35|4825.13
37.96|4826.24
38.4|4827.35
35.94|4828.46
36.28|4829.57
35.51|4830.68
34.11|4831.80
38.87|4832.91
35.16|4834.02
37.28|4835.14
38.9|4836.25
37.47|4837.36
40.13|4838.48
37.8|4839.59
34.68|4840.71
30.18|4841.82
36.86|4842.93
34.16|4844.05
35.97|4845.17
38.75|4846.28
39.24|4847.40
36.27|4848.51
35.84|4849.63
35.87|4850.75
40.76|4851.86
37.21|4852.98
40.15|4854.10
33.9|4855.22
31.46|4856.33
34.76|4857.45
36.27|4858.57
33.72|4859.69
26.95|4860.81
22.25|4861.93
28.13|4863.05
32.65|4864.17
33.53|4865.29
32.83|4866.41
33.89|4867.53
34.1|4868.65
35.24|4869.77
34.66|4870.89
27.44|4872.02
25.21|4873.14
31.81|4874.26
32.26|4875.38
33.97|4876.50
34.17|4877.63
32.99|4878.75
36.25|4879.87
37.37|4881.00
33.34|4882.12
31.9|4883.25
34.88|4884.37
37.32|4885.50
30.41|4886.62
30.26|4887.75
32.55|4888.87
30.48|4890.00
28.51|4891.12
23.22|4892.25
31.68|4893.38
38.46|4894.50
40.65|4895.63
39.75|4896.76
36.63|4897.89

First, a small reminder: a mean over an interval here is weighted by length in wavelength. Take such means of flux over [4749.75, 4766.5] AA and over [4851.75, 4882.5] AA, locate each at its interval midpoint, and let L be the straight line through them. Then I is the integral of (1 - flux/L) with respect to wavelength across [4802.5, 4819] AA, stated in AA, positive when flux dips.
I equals -1.8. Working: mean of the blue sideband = 34.9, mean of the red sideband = 33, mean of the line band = 37.7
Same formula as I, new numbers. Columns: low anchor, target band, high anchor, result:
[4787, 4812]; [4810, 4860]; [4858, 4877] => -3.8 AA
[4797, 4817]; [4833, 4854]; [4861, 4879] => -1.8 AA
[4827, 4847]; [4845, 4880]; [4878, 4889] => 1.4 AA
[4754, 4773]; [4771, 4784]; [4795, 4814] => 0.2 AA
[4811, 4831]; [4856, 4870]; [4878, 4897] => 1.1 AA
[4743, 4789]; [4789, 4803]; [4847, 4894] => -0.8 AA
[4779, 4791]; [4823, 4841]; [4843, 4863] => -0.9 AA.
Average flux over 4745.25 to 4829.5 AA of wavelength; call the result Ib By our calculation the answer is 36.1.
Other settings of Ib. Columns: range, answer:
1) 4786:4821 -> 37.1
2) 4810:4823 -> 37.8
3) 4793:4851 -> 36.9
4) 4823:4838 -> 36.3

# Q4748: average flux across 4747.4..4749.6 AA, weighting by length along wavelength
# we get 36.6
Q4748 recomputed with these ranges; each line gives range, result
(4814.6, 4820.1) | 38.4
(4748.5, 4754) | 34.9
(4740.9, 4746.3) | 35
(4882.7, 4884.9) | 33.4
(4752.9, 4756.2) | 33.8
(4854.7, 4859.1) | 34.1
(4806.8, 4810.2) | 36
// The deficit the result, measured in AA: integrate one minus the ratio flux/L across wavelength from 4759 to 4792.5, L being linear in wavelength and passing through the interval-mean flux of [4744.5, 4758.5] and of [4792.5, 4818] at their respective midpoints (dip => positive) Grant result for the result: 0.6 AA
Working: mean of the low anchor 35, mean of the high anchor 37.3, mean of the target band 35.4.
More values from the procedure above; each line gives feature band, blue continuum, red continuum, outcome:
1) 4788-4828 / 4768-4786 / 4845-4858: -1.3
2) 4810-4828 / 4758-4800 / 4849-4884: -1.4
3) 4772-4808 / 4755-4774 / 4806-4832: -0.2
